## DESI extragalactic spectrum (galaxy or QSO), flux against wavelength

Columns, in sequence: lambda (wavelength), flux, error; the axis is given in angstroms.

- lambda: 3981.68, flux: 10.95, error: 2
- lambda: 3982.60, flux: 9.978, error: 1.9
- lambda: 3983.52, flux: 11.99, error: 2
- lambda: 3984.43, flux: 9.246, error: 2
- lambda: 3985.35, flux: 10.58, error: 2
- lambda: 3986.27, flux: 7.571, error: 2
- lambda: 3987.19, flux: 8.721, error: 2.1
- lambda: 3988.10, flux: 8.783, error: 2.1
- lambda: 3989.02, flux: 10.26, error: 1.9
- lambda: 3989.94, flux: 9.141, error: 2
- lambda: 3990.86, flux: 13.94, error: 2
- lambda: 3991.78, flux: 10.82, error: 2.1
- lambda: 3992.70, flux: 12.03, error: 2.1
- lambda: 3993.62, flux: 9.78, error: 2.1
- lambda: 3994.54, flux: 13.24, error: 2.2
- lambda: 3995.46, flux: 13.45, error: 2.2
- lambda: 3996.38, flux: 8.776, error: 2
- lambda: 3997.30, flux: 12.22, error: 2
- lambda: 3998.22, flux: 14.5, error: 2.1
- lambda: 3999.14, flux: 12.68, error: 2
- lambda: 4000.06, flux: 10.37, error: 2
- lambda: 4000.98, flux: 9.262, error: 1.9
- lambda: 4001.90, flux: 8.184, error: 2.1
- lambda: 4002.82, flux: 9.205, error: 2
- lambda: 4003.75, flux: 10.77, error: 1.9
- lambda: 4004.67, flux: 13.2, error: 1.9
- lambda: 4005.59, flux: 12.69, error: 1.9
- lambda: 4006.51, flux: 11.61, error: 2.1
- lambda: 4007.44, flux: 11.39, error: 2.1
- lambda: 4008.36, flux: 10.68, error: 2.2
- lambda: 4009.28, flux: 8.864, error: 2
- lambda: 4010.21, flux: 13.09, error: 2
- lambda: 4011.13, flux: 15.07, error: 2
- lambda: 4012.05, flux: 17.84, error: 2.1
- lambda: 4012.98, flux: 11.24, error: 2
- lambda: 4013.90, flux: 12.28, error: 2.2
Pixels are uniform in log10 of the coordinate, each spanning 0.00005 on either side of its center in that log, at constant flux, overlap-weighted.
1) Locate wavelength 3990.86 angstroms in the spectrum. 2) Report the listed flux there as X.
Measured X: 13.94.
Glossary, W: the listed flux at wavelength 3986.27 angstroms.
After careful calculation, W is 7.571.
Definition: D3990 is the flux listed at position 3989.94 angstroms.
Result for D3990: 9.141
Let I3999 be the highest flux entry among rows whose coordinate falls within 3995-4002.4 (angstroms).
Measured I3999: 14.5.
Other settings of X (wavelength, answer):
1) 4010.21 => 13.09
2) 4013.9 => 12.28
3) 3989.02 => 10.26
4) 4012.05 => 17.84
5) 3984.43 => 9.246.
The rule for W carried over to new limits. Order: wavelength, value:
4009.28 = 8.864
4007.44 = 11.39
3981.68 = 10.95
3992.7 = 12.03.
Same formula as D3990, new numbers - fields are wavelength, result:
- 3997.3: 12.22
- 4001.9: 8.184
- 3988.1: 8.783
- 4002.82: 9.205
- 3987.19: 8.721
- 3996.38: 8.776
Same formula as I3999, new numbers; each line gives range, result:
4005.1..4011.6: 15.07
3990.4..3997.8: 13.94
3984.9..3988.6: 10.58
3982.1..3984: 11.99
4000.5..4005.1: 13.2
